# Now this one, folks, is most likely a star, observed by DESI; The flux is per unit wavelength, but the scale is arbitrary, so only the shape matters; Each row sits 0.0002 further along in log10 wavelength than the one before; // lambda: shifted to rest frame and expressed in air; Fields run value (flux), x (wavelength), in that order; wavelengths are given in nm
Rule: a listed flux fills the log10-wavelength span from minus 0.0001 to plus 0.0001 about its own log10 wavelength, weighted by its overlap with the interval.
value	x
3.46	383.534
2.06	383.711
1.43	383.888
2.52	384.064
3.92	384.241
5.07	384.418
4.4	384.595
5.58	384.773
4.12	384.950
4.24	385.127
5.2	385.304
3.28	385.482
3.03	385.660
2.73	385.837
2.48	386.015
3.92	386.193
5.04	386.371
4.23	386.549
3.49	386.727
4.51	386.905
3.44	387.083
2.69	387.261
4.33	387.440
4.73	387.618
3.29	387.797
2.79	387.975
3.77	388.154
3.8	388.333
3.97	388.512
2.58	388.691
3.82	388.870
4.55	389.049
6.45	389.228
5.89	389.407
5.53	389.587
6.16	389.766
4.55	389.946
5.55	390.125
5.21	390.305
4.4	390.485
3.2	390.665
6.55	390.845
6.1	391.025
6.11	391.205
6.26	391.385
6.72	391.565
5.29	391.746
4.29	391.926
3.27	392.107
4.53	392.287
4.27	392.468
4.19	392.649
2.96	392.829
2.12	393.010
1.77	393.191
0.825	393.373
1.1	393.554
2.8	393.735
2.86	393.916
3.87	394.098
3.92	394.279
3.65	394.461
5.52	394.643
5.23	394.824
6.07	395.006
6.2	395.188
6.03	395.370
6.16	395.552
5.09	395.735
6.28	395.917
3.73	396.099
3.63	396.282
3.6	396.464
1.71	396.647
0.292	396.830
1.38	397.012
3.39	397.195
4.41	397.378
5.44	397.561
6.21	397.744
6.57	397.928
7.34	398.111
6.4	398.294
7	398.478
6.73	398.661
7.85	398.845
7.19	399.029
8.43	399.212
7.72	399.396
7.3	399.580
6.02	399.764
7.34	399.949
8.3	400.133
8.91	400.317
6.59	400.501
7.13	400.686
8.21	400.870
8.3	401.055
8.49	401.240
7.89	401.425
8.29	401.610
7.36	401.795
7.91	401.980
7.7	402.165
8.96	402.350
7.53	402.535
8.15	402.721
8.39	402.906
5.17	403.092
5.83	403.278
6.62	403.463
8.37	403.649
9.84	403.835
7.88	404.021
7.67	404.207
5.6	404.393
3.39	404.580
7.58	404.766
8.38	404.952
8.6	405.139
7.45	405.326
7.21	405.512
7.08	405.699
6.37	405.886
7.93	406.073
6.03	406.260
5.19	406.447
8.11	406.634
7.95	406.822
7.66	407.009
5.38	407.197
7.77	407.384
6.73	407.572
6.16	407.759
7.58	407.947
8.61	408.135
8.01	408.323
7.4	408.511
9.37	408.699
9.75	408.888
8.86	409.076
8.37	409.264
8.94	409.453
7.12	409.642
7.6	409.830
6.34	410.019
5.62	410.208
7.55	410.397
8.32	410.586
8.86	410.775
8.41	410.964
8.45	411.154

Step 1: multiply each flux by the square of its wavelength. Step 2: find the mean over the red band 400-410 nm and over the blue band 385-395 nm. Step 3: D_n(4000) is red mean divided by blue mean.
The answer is 2.0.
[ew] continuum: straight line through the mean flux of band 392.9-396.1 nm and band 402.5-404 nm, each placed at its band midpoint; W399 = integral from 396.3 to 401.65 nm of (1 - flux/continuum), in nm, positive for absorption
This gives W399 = -0.32 nm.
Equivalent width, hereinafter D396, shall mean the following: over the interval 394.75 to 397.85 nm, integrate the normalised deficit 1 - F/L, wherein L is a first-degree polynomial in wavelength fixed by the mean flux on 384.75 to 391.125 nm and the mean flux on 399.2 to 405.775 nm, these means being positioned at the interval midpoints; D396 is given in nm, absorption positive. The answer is 0.868 nm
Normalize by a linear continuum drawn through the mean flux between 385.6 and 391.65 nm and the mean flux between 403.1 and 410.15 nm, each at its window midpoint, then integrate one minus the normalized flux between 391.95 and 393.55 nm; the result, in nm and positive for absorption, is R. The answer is 0.679 nm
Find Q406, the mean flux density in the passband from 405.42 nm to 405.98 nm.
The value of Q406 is 6.88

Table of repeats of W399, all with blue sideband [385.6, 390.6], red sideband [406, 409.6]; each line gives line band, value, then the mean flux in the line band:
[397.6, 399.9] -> -0.366 nm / 7.03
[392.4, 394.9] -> 0.956 nm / 3.2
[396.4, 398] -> 0.602 nm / 3.63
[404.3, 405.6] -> 0.051 nm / 6.89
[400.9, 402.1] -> -0.273 nm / 8.04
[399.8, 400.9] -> -0.223 nm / 7.63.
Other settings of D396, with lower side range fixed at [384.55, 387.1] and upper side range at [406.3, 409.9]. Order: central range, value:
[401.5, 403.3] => -0.23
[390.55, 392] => -0.20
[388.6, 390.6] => -0.14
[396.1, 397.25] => 0.67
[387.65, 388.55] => 0.16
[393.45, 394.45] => 0.45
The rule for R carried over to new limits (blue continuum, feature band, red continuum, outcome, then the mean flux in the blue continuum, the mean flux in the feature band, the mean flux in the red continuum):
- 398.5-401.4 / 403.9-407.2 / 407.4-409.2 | 0.36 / 7.63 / 7.04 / 8.05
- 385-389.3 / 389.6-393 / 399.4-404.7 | -0.08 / 3.84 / 4.92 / 7.47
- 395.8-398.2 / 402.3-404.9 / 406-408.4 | -0.48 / 4.16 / 7.2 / 7.15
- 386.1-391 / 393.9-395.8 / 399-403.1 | 0.33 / 4.41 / 5.04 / 7.77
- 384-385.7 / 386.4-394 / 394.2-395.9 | 0.97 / 4.19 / 4.17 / 5.37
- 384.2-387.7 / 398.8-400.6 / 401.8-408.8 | -0.33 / 4.02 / 7.56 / 7.34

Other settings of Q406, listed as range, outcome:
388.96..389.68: 5.61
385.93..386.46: 3.82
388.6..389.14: 3.66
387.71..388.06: 3.05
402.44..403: 8.02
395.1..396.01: 5.95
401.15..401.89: 8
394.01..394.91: 4.44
